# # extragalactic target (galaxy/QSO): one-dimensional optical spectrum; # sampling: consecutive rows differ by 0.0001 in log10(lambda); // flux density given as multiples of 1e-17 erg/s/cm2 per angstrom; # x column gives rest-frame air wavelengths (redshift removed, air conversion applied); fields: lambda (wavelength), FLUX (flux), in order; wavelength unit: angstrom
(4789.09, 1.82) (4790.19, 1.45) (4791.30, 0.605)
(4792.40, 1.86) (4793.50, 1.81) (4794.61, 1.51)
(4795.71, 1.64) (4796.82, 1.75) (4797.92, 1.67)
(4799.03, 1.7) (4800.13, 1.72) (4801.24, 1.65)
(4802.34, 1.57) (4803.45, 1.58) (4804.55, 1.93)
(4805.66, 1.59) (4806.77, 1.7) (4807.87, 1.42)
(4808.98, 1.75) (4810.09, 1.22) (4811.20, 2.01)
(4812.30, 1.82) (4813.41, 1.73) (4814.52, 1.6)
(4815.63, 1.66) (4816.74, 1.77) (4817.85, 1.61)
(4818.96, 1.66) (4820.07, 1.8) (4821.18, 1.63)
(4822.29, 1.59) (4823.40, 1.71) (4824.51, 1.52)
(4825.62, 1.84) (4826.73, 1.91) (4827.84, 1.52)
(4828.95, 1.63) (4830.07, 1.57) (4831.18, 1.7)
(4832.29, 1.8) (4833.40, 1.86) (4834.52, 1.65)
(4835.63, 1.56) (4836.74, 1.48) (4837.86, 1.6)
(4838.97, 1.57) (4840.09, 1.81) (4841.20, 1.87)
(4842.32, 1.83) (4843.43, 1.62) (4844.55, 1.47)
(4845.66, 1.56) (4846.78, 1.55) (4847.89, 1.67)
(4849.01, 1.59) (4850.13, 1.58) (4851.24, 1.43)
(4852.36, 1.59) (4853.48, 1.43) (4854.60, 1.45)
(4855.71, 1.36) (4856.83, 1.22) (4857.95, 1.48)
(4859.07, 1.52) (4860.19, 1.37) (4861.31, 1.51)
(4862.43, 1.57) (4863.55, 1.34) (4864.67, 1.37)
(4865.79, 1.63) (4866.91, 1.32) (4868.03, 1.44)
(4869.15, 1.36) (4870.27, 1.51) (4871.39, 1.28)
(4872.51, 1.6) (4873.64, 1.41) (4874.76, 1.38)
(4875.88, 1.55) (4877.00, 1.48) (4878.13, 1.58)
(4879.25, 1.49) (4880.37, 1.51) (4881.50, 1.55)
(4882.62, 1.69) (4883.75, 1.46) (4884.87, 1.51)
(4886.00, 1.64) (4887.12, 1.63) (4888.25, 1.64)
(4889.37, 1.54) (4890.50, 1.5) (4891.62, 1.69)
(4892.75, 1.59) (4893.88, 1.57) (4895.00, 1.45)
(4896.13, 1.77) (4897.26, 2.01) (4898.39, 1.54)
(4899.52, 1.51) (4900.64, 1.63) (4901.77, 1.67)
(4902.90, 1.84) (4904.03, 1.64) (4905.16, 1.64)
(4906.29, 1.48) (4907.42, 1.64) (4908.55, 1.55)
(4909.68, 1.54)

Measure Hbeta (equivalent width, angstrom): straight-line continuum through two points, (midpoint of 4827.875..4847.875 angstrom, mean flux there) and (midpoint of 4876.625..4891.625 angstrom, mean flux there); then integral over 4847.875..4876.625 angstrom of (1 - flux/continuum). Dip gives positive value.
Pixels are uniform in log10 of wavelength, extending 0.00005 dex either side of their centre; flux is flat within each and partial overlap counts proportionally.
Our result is 2.7 angstrom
